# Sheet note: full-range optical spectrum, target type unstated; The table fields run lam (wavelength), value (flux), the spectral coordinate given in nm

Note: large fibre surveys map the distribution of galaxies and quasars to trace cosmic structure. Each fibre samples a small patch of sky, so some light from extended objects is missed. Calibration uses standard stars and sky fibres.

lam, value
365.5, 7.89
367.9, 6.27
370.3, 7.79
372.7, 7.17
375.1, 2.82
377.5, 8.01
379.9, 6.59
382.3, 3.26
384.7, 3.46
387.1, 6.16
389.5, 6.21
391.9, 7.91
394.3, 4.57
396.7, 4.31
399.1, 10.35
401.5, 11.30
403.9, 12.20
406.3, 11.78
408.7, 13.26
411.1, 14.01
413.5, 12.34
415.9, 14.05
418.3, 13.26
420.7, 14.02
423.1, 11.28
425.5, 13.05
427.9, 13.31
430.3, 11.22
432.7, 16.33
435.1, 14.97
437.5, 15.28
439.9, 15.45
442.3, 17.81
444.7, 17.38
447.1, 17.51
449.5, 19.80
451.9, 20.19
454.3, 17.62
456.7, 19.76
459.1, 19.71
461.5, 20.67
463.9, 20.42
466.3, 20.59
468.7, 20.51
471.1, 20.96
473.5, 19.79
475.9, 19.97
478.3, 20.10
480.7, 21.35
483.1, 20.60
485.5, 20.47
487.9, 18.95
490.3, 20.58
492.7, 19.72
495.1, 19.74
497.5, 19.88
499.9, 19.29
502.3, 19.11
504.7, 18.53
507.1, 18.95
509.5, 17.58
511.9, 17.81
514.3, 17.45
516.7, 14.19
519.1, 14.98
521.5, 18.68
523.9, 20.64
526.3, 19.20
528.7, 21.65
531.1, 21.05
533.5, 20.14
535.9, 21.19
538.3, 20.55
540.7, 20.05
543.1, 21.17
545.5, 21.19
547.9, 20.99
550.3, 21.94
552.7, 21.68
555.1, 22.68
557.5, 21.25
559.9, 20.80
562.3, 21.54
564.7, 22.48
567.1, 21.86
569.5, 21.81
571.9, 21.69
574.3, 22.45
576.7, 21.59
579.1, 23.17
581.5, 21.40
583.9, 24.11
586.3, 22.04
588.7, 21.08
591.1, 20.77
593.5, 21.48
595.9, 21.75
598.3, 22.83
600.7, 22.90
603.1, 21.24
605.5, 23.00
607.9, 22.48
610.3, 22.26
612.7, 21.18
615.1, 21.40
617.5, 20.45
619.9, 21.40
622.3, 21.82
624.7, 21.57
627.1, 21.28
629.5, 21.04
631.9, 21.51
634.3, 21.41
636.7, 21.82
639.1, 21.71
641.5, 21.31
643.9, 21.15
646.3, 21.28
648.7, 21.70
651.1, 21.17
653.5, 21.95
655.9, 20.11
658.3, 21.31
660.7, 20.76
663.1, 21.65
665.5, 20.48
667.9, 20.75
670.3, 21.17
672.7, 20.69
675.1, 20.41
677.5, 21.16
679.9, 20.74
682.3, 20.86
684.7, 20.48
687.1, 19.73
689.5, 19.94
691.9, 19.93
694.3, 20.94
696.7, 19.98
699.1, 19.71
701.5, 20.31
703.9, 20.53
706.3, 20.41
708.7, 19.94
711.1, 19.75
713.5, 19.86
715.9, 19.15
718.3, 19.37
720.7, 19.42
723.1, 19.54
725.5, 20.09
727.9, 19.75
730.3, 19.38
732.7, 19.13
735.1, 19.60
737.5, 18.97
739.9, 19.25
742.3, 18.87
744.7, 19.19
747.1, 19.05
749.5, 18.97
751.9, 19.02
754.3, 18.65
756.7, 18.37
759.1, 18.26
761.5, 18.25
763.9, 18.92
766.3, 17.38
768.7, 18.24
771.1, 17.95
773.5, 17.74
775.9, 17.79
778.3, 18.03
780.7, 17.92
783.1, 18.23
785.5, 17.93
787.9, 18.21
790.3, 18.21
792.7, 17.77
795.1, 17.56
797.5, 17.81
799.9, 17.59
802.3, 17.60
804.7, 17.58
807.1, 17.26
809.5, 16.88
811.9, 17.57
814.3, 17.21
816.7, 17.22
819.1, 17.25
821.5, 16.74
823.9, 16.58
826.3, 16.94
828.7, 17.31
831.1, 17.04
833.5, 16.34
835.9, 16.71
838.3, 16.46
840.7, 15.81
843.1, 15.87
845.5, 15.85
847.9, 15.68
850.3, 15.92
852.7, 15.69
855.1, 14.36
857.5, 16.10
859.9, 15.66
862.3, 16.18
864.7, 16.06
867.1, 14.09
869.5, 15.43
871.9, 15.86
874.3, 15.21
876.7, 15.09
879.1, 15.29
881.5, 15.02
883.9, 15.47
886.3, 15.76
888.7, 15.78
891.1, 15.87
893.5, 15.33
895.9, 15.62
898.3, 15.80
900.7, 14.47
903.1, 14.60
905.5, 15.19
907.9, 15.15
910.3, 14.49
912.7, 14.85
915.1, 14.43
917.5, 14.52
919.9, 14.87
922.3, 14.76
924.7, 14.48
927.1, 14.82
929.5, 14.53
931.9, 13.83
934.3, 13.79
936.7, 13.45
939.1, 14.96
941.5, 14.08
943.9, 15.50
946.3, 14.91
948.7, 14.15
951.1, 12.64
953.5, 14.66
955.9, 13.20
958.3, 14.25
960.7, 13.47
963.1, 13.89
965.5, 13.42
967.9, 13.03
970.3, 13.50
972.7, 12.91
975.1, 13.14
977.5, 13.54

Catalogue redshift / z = 0.000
